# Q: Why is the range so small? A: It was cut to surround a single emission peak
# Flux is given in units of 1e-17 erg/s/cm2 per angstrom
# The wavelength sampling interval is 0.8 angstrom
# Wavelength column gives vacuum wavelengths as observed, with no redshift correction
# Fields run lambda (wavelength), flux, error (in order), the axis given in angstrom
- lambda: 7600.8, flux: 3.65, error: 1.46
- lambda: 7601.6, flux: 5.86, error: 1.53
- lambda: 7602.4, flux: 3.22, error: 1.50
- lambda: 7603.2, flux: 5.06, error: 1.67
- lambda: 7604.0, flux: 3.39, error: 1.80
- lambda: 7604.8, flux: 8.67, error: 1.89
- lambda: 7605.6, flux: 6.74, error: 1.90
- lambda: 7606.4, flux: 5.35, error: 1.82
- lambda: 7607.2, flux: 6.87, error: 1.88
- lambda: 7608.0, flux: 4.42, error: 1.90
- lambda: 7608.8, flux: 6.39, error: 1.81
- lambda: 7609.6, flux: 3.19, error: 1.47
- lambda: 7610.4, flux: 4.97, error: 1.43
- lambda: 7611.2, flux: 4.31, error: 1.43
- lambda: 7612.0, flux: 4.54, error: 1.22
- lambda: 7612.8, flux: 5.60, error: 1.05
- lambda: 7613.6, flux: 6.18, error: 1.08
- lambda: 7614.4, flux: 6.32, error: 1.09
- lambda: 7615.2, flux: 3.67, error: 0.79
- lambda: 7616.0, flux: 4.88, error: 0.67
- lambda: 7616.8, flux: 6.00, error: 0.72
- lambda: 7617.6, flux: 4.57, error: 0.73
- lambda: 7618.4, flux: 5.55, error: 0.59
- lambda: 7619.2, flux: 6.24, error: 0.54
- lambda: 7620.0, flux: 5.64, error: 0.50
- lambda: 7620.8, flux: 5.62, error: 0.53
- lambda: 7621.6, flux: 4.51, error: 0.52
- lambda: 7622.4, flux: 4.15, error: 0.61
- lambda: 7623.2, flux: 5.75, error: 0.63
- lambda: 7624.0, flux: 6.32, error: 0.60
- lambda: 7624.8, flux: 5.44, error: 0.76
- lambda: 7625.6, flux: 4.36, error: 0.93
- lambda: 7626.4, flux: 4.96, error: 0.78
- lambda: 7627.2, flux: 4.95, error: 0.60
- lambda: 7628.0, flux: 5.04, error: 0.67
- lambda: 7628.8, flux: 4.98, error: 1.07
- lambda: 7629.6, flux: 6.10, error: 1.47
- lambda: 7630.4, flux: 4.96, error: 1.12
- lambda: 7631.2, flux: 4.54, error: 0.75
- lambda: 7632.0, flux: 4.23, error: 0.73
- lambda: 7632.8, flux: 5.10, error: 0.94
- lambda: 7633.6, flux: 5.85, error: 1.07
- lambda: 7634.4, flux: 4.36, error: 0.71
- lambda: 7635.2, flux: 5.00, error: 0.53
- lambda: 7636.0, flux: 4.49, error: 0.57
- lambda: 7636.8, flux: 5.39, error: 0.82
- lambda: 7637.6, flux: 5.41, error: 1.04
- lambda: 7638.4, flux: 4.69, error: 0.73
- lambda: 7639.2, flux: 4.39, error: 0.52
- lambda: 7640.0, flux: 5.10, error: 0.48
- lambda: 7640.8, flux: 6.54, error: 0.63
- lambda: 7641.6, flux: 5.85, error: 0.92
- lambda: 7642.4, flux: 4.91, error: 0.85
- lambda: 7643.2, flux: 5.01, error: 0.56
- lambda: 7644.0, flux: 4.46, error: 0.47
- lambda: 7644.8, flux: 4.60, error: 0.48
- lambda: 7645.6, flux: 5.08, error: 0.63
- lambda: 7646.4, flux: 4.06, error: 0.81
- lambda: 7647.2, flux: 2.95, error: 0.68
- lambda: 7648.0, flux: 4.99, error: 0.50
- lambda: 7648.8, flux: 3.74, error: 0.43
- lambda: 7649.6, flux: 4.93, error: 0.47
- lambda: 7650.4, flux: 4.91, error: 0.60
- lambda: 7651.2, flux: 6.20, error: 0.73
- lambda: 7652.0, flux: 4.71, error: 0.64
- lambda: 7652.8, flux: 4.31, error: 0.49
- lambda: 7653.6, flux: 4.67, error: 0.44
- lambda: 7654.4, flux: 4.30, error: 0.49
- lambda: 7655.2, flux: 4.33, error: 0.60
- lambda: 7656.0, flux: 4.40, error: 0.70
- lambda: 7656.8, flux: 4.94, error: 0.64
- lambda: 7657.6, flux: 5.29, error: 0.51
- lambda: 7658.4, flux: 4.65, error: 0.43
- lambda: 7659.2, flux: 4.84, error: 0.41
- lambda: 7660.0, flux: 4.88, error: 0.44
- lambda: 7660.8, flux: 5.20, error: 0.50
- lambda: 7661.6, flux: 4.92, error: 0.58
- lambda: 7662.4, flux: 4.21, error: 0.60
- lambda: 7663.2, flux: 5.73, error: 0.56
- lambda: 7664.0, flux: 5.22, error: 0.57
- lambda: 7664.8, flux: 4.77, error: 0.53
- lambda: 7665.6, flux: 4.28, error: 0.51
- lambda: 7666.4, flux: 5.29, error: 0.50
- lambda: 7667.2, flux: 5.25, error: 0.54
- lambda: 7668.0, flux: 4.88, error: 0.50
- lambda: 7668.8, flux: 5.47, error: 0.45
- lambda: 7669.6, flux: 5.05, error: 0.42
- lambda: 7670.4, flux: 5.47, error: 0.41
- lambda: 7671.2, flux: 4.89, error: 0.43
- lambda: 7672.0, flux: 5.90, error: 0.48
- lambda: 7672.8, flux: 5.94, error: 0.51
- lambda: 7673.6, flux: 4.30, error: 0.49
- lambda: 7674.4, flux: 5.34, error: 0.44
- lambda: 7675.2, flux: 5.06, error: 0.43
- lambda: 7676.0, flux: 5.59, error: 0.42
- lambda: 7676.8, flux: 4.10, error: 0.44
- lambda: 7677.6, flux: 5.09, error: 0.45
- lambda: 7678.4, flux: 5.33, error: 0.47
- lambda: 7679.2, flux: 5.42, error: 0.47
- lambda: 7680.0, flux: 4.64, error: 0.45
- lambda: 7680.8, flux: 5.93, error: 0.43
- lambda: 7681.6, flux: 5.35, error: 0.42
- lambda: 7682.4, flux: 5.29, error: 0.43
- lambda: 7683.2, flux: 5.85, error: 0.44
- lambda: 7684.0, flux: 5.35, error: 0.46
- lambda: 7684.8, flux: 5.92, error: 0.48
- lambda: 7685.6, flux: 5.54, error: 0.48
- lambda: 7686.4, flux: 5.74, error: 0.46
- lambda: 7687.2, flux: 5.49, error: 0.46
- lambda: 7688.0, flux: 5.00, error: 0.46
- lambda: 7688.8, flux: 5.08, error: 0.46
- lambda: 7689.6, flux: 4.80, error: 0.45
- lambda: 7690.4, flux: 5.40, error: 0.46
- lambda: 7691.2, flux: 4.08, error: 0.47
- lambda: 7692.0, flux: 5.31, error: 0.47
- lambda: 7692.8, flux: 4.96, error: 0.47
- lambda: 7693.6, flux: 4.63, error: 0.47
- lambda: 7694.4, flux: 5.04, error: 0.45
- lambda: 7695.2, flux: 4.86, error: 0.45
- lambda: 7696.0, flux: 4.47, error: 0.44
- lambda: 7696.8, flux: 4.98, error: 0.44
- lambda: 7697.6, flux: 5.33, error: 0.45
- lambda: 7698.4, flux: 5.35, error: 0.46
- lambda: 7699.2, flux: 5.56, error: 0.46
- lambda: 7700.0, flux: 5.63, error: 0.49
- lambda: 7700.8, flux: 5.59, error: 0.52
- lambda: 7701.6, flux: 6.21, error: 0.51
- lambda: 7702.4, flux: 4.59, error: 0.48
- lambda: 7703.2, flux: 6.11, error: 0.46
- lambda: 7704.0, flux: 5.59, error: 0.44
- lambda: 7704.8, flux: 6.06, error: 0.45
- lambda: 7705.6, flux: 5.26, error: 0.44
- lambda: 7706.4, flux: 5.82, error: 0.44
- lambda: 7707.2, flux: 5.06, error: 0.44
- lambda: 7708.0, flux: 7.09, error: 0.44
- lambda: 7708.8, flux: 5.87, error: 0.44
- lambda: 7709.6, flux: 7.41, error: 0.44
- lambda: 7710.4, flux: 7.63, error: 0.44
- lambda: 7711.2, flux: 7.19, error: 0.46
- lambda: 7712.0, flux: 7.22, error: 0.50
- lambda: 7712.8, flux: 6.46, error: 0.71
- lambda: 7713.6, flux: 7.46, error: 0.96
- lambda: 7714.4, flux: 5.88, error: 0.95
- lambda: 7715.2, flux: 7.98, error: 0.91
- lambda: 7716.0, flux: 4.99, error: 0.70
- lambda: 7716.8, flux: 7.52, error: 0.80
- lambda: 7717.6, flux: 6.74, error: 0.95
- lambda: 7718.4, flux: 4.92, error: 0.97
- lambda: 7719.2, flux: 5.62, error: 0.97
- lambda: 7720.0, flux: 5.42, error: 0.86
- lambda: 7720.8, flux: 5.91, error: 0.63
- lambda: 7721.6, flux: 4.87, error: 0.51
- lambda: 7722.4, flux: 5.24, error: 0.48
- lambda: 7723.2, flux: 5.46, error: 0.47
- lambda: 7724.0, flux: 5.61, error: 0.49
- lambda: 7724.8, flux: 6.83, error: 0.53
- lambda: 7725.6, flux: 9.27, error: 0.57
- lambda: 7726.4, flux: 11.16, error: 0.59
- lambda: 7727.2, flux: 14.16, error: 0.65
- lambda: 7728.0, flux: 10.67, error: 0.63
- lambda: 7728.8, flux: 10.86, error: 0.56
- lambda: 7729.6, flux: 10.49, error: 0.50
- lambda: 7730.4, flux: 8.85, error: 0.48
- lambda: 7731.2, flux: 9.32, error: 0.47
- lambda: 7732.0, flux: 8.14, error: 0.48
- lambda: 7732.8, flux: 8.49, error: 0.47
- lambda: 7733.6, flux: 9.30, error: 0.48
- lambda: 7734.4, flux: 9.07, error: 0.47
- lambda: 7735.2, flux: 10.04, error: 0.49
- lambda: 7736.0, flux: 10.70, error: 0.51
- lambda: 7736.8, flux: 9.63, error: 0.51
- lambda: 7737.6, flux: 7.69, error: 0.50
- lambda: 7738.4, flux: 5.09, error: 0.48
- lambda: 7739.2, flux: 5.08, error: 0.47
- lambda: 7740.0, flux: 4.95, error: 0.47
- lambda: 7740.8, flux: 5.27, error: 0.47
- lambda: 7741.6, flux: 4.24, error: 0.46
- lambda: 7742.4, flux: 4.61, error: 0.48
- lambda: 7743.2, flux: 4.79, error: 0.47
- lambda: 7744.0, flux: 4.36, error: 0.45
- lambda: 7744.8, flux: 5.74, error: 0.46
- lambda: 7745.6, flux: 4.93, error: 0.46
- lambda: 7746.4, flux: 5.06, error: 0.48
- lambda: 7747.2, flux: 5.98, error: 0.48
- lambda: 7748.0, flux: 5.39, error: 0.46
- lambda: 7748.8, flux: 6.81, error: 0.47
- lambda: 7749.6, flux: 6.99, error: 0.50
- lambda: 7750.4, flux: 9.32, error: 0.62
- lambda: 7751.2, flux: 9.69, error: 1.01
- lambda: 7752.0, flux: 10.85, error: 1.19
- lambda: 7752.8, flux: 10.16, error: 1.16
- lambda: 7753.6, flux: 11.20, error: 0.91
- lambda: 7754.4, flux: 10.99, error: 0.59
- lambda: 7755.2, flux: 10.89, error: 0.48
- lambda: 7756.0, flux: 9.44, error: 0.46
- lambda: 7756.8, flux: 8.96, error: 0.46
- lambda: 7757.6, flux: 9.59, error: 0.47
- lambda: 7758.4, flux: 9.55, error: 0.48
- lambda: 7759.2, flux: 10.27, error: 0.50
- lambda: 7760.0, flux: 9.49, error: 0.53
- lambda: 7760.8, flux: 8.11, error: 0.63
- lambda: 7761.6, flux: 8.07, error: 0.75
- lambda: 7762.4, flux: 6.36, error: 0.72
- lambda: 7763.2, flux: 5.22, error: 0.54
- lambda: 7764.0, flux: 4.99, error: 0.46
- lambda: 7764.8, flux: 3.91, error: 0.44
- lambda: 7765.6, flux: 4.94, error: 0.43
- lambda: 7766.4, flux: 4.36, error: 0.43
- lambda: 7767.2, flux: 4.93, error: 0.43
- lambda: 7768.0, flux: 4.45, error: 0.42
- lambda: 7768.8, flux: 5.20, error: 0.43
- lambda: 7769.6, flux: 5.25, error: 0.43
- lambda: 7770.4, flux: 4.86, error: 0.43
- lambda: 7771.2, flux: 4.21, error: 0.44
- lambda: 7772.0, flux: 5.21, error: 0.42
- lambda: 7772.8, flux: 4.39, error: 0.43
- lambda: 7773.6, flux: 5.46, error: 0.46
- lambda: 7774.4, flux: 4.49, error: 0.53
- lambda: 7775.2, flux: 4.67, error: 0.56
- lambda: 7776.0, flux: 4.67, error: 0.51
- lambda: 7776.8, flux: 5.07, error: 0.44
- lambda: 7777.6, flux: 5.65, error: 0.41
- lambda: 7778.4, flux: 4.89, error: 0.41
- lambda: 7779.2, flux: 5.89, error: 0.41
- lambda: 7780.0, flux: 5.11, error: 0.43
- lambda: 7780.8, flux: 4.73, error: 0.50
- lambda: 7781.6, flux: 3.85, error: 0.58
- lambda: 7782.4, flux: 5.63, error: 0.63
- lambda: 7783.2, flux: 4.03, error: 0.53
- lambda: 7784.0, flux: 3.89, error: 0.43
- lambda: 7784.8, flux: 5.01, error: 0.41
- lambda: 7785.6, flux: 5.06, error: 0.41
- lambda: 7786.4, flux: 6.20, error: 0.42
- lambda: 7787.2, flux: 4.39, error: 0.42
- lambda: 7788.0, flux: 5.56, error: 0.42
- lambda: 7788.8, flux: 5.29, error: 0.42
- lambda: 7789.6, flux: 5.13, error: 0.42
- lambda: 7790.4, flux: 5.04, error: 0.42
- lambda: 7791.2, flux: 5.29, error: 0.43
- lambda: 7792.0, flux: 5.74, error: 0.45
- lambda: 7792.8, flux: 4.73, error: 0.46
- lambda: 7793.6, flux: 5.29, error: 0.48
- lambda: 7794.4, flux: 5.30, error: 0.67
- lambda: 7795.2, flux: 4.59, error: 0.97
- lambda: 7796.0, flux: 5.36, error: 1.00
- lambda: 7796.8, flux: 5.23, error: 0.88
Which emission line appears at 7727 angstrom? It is H-alpha 6563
